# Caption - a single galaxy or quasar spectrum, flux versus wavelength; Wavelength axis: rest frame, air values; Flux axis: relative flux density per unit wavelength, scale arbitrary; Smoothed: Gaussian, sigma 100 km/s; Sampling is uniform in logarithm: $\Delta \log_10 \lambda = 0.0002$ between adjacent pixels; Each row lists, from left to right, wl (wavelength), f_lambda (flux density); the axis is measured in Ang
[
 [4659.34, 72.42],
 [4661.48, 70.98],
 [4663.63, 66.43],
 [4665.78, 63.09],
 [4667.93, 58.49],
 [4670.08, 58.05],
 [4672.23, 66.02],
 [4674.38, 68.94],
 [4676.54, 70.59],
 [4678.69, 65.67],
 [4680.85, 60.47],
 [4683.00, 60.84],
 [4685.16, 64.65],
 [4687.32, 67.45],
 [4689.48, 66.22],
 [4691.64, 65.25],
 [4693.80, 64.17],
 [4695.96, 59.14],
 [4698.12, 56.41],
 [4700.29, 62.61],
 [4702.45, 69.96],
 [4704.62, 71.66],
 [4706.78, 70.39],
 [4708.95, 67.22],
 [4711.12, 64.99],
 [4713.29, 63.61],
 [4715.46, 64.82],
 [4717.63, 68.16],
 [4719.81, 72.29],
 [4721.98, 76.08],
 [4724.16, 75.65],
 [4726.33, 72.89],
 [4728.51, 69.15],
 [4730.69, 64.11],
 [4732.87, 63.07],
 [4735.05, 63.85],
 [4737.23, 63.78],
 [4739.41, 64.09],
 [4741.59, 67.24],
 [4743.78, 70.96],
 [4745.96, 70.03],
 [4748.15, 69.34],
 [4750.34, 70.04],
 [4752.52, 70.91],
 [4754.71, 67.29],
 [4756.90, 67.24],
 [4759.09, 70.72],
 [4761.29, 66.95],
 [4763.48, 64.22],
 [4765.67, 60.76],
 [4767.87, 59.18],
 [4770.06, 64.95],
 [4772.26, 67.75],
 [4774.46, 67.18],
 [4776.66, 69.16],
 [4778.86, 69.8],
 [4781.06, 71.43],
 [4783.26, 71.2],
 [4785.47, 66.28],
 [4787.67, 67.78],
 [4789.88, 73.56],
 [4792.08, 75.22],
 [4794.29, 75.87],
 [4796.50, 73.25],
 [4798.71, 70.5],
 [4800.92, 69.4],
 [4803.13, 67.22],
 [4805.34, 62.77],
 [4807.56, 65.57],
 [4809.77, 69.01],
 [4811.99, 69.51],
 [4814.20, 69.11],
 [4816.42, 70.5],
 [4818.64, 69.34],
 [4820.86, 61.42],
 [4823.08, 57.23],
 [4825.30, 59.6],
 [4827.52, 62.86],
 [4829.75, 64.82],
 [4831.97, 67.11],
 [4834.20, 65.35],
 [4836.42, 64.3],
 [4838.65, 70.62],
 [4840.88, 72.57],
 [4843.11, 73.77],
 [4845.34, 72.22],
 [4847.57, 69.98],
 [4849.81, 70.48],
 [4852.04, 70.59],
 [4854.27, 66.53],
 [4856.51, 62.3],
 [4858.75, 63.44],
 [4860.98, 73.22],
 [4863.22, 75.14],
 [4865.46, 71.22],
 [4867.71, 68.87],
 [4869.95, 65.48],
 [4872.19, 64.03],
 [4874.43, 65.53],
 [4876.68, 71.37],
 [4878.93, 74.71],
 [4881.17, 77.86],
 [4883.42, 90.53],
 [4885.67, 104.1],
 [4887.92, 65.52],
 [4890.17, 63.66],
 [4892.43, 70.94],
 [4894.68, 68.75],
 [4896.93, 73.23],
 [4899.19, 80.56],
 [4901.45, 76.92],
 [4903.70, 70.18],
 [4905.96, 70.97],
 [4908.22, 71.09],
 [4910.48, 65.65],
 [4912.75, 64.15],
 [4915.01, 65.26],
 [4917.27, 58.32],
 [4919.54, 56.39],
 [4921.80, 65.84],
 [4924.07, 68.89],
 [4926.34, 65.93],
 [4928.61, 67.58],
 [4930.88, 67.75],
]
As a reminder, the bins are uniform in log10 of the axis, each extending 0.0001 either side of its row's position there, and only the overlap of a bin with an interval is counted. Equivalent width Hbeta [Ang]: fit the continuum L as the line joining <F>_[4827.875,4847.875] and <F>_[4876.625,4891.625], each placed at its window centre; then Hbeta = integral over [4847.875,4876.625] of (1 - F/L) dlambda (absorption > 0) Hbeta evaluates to 2.2 Ang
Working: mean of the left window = 68.7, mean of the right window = 78.6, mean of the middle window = 68.2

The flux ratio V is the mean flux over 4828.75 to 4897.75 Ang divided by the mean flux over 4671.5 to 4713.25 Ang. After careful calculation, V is 1.09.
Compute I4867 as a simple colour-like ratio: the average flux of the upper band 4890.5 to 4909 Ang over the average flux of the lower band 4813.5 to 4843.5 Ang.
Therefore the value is 1.10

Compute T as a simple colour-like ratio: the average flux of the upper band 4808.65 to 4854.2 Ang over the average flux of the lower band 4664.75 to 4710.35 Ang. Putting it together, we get 1.04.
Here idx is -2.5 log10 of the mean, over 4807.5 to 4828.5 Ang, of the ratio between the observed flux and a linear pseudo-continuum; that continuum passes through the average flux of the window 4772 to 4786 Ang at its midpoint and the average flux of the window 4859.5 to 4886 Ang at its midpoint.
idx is 0.09 mag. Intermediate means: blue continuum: 69.1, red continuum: 74.2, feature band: 65.4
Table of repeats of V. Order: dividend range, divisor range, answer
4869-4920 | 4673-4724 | 1.07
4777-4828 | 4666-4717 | 1.06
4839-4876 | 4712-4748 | 1.01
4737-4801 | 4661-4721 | 1.05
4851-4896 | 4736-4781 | 1.07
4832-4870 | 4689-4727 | 1.03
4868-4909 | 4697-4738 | 1.09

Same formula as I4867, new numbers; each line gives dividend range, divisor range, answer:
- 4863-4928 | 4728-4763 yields 1.05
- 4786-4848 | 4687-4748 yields 1.02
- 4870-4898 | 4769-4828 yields 1.08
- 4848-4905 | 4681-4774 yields 1.08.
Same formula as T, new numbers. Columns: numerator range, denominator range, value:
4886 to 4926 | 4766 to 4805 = 0.99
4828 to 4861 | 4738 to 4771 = 1.02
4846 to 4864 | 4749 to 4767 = 1.03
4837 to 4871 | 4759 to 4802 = 1.01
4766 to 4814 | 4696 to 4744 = 1.02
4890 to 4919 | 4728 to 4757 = 1.03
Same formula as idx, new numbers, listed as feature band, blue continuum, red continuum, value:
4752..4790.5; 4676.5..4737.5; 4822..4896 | 0.007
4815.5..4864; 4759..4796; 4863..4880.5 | 0.027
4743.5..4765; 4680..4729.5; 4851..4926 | -0.014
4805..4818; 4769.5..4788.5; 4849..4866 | 0.010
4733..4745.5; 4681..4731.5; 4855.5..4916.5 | 0.027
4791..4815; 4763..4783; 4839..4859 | -0.035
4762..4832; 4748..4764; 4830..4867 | 0.023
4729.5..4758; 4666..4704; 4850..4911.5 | -0.013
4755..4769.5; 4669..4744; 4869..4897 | 0.058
